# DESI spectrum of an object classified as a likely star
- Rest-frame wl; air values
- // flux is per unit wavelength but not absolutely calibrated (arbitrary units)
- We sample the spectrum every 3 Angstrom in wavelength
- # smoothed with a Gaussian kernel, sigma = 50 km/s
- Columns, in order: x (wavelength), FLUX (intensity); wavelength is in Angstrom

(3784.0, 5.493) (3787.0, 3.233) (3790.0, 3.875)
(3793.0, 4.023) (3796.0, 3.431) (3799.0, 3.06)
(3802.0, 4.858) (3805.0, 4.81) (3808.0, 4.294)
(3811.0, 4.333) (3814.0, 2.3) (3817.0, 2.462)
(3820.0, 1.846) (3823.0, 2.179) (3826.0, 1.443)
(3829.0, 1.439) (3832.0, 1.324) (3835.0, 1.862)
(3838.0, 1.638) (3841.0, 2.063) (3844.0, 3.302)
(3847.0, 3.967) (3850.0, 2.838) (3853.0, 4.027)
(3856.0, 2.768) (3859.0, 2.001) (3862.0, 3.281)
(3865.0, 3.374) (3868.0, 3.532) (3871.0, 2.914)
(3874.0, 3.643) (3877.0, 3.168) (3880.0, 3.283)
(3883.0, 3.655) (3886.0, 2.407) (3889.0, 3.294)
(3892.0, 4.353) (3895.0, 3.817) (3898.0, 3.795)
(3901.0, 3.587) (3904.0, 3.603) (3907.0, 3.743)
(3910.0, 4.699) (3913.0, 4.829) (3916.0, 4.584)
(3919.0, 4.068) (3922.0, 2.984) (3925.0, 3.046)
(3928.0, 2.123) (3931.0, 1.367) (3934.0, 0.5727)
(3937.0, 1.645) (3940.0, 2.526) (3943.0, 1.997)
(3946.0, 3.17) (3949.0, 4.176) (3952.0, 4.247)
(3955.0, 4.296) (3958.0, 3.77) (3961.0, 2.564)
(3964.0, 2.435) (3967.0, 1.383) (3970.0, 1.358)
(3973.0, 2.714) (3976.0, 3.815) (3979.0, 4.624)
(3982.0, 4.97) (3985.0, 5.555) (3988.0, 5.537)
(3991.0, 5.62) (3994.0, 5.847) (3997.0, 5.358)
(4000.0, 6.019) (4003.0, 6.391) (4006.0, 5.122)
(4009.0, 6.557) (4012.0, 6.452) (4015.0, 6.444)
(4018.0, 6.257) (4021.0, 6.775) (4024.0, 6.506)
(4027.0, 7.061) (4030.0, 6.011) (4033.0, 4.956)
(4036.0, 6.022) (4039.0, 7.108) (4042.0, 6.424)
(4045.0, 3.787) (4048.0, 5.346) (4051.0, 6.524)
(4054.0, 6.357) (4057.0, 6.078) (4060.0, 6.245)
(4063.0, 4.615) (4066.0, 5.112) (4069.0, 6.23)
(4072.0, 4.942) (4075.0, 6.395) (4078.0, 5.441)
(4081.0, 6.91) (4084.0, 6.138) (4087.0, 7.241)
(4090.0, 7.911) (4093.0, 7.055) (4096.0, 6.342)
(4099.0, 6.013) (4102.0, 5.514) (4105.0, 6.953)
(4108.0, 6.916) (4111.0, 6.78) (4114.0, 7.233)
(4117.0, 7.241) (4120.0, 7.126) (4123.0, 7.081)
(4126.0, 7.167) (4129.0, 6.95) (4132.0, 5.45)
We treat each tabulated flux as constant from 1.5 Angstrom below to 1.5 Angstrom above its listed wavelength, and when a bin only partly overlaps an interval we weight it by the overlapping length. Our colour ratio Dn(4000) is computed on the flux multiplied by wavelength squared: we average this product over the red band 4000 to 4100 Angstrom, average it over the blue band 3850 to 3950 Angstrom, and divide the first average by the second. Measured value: 2.07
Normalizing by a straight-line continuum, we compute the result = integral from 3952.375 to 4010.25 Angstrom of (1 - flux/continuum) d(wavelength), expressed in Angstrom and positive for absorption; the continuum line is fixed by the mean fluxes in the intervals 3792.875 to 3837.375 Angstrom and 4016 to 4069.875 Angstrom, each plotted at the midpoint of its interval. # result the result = 8.64 Angstrom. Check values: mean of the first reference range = 2.85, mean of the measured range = 4.41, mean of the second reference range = 5.97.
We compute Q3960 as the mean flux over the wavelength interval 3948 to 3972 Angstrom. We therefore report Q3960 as 3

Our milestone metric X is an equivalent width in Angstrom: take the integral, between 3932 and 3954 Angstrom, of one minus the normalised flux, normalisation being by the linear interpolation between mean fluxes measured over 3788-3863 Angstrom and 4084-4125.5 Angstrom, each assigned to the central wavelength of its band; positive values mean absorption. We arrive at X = 9.50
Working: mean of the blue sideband 2.94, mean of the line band 2.63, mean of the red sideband 6.86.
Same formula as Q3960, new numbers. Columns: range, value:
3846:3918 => 3.55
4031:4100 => 6.05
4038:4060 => 5.94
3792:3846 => 2.81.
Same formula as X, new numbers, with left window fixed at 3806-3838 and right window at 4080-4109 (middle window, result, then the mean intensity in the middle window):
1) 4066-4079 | 1.3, 5.69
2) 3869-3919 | -3.0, 3.72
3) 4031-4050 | 0.6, 5.64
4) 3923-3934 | 5.5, 2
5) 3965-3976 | 6.1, 2.12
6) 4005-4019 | -2.1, 6.2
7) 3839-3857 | -2.3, 3.13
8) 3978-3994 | -1.2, 5.34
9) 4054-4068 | 1.2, 5.63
